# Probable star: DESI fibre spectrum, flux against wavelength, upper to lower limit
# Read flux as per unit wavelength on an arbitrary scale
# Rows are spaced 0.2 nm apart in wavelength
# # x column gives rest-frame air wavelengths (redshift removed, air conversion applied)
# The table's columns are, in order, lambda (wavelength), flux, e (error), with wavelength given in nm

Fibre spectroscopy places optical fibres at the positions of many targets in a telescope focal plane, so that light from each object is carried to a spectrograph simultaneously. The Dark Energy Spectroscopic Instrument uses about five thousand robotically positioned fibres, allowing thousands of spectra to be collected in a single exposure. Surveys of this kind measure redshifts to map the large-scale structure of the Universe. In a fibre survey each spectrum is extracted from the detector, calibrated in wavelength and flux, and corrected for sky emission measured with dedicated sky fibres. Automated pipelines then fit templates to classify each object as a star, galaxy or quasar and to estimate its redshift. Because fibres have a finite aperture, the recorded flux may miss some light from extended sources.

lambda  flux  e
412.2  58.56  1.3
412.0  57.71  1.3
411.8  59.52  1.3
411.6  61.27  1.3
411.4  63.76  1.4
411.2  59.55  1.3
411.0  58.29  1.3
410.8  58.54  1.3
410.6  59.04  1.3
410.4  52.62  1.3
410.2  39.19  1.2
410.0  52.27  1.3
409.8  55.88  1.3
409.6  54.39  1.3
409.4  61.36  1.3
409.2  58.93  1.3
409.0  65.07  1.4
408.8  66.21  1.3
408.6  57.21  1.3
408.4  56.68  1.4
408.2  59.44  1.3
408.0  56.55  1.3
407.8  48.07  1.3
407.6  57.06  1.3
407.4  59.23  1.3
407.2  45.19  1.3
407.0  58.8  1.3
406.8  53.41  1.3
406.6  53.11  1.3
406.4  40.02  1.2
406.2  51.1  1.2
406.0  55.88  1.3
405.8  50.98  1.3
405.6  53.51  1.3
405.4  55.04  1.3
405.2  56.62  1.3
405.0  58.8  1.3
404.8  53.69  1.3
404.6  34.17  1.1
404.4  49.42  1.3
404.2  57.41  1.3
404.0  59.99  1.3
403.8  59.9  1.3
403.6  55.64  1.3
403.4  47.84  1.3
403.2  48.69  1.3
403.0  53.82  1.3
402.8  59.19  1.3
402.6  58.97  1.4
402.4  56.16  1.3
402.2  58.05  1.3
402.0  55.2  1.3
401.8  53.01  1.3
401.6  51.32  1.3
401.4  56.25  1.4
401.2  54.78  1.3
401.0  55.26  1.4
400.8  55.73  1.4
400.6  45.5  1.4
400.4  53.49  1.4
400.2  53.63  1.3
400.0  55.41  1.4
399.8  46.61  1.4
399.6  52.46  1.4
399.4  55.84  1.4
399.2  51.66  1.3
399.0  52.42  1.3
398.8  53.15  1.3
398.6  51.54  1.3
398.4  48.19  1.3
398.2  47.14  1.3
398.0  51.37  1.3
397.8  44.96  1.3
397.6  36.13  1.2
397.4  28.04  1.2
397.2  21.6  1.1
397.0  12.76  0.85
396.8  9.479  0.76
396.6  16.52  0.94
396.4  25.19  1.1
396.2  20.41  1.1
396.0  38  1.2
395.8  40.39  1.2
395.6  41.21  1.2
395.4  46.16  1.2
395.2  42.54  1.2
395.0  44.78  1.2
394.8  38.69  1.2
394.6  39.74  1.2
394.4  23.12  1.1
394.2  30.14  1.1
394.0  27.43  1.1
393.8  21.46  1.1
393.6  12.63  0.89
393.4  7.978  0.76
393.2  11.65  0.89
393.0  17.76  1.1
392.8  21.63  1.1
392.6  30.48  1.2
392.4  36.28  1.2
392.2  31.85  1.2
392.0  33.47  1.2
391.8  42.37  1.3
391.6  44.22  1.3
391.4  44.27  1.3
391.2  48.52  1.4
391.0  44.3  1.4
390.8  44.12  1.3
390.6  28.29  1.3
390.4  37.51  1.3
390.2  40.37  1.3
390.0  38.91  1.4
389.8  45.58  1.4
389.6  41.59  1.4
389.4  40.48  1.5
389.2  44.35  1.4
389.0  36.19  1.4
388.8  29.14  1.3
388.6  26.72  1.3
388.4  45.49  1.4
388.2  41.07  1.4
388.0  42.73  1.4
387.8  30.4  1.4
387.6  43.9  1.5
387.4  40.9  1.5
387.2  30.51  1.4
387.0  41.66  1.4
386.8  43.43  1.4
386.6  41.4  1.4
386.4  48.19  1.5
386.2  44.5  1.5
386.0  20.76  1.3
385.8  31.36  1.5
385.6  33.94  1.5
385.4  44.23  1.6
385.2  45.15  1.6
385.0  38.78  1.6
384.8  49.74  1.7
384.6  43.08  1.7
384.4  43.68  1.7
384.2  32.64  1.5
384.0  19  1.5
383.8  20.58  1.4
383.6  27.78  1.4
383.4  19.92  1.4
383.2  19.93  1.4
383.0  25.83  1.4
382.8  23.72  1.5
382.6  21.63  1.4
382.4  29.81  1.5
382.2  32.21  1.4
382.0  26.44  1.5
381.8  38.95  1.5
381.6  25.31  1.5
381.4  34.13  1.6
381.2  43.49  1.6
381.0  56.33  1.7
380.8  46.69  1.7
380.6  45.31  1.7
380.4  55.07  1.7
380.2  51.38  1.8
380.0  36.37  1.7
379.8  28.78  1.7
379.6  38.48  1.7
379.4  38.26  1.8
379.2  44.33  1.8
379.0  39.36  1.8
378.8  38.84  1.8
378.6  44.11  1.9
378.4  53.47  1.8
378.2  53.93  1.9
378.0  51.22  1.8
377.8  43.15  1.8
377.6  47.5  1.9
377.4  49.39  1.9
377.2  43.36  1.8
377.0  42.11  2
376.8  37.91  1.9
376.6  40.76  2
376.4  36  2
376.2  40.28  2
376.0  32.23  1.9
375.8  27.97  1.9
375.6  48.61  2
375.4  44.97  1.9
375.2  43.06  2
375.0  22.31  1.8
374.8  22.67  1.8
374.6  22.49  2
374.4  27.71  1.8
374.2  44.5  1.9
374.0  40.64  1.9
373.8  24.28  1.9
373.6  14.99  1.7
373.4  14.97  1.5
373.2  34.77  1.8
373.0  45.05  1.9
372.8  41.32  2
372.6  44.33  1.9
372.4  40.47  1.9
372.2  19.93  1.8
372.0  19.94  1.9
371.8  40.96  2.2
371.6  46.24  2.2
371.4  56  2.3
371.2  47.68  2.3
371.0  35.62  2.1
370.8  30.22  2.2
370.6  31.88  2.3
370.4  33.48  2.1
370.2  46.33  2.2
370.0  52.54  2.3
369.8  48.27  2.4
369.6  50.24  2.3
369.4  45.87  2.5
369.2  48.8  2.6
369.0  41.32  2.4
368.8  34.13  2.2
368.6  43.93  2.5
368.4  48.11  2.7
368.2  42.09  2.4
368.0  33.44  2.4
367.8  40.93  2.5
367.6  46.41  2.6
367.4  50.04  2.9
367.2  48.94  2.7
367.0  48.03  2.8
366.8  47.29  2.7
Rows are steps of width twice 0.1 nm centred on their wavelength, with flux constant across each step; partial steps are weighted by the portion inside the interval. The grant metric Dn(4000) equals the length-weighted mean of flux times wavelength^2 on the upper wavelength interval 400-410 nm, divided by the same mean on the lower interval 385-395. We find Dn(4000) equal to 1.66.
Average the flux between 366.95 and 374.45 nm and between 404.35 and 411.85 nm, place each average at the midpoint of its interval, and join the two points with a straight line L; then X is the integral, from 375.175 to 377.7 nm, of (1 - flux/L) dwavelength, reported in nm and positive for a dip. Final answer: 0.057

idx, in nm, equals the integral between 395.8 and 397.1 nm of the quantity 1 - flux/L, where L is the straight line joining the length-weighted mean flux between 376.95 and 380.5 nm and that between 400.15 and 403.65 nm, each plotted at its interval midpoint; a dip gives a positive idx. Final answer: 0.75 nm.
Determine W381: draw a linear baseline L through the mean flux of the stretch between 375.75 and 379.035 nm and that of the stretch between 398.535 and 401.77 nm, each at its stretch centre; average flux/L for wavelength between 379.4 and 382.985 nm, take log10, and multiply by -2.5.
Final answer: 0.195 mag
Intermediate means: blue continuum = 42.7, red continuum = 52.8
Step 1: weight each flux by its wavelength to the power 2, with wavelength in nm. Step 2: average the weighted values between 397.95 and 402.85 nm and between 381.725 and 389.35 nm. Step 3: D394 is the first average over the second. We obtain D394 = 1.7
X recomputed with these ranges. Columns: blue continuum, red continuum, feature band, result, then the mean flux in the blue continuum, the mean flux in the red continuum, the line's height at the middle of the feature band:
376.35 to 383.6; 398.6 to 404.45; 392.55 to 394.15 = 0.975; 38.9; 54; 48.3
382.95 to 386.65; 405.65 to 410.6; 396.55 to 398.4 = 0.585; 34.3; 54.6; 45.3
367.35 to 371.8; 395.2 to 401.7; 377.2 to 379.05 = -0.158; 43.2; 42.9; 43.1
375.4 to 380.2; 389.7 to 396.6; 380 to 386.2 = 0.619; 41.9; 33.3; 38.9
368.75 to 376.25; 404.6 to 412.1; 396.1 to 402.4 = 0.809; 37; 55.5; 50.8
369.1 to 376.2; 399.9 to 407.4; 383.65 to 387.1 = 0.484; 36.9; 53.5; 43.7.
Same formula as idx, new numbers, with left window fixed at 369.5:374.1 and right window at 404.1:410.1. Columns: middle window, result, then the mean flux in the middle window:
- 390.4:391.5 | 0.122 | 41.5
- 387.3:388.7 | 0.201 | 38.7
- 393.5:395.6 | 0.668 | 33.1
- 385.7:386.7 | 0.161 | 37.2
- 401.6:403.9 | -0.113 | 55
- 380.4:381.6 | -0.072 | 44.4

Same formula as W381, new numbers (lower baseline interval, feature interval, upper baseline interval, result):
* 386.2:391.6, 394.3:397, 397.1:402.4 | 0.39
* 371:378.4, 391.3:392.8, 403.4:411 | 0.27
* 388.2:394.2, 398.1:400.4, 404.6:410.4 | -0.18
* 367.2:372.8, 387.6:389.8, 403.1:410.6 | 0.24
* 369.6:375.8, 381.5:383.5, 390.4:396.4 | 0.30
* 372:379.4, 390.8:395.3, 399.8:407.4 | 0.43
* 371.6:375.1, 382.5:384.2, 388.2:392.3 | 0.49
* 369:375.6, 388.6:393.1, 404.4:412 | 0.24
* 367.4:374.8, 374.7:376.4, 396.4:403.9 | 0.13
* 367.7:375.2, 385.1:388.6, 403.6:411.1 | 0.15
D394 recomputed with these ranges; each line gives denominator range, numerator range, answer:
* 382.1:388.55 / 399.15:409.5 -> 1.72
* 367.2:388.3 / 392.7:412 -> 1.41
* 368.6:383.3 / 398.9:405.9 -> 1.61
